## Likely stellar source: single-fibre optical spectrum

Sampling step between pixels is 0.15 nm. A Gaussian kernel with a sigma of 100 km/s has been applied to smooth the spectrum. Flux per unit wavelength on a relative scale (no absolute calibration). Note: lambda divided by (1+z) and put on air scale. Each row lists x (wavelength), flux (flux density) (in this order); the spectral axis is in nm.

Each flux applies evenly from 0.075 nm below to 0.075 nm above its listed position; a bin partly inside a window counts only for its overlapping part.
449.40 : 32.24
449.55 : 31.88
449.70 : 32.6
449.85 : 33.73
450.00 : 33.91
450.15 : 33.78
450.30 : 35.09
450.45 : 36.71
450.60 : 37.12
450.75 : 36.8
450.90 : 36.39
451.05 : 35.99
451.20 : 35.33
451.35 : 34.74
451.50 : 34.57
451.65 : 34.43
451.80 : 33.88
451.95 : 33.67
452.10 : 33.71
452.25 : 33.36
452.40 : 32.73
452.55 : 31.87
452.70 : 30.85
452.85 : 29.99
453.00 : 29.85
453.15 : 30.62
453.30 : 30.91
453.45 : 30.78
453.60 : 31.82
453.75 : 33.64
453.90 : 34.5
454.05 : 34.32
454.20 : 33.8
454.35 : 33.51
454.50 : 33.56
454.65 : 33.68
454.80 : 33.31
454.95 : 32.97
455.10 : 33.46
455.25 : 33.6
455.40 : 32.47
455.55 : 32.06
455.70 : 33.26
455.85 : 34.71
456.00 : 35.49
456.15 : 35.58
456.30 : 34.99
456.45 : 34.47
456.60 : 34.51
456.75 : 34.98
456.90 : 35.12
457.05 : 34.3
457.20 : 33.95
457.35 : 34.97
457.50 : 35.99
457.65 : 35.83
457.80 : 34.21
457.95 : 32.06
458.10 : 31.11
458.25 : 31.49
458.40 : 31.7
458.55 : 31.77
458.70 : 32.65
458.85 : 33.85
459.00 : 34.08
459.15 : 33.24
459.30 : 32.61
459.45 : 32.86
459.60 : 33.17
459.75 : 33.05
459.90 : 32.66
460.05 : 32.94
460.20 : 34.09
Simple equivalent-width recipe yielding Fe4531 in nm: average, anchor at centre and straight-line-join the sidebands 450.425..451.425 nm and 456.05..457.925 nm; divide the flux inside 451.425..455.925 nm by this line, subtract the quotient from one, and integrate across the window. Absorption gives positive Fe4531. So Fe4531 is 0.34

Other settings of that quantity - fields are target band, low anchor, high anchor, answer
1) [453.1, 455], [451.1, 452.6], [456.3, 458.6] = 0.05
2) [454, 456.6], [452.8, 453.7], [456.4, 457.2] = -0.07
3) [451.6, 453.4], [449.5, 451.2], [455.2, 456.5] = 0.13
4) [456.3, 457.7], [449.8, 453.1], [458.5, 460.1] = -0.07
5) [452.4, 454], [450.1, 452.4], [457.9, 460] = 0.13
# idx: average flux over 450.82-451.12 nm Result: 36.2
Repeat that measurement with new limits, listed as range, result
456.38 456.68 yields 34.5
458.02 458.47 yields 31.4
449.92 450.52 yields 34.8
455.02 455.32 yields 33.5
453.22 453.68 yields 31.2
